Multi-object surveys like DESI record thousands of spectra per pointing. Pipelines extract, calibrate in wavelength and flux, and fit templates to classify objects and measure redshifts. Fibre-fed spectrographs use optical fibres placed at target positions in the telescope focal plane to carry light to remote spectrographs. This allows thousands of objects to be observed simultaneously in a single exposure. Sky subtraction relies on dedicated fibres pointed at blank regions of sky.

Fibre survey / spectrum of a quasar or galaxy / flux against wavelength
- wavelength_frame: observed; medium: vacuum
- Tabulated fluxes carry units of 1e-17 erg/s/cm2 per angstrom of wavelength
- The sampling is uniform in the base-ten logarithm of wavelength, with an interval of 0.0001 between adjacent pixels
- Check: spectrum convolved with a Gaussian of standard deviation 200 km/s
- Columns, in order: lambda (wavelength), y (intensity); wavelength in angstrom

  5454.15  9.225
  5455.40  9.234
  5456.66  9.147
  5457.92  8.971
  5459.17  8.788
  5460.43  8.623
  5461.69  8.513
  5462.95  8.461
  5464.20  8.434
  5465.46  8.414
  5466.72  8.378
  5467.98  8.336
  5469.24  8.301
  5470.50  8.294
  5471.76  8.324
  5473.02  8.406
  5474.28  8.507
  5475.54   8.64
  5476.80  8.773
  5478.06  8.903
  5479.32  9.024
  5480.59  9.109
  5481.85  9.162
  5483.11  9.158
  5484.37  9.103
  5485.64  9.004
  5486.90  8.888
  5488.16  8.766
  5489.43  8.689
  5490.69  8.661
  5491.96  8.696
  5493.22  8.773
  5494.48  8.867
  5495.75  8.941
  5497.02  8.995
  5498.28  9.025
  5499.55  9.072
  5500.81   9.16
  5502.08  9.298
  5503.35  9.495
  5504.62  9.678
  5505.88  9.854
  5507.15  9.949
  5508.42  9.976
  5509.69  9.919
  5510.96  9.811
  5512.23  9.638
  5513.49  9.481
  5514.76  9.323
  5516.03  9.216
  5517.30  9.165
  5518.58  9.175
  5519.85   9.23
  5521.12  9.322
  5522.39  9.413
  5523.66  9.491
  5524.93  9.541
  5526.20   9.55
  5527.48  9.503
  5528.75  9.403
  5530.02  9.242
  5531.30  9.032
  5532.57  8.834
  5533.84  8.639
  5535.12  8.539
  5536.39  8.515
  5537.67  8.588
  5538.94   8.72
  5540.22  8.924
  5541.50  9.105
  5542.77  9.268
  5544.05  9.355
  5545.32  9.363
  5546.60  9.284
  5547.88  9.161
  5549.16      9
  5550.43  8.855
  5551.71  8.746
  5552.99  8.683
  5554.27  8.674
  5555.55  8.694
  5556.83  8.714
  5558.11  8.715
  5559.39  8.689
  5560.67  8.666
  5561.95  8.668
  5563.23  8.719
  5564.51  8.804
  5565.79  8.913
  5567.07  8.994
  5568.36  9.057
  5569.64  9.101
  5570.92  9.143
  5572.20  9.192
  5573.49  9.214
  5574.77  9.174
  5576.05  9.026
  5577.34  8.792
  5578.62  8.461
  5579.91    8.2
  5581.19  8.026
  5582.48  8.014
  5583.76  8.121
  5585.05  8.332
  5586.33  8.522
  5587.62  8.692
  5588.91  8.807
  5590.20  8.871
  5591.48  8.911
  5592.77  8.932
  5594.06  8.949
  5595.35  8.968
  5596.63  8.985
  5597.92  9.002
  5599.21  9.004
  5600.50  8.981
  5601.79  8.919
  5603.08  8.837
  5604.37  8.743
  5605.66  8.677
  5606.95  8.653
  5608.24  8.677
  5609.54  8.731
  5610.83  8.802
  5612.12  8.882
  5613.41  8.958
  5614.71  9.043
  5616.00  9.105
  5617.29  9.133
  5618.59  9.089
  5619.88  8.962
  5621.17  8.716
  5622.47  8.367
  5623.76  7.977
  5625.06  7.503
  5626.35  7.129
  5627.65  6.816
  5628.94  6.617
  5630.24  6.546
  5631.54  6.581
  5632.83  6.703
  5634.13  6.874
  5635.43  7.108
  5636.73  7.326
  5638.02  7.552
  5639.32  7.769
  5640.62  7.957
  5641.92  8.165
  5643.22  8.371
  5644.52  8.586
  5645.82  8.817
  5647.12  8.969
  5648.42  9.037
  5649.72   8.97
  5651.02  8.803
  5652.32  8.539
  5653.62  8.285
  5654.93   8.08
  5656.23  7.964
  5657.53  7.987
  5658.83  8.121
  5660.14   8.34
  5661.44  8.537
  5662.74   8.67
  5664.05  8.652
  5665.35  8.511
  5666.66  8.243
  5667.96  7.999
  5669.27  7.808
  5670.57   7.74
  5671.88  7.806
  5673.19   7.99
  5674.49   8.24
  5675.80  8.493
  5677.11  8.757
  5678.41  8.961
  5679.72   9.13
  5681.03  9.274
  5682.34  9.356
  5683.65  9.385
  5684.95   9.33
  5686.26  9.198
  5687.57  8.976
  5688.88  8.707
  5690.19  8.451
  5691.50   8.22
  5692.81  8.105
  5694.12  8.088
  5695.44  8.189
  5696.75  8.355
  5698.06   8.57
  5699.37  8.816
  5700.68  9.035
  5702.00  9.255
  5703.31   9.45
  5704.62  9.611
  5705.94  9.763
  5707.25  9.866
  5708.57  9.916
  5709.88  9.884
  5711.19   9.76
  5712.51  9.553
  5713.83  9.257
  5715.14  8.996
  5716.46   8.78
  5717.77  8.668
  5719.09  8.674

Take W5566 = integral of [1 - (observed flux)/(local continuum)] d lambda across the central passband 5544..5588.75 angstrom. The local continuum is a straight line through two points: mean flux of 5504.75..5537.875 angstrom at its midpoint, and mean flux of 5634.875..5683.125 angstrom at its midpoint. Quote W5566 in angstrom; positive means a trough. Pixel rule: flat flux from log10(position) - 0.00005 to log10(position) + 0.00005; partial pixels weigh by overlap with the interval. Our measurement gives 1.1 angstrom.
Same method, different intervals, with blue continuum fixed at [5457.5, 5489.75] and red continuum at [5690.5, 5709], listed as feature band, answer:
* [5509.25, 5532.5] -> -1.8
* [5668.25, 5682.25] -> 0.7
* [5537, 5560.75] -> -0.4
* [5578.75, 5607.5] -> 0.4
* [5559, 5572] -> -0.2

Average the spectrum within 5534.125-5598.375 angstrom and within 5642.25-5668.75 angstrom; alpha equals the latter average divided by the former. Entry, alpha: 1.0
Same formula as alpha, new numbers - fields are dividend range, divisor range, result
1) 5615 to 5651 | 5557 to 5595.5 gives 0.91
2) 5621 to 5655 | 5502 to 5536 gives 0.83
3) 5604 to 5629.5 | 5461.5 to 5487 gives 0.97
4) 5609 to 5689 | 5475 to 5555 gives 0.91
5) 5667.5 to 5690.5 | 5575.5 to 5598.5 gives 1.00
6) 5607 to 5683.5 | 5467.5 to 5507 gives 0.93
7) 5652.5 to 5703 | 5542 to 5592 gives 0.97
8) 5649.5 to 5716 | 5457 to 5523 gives 0.97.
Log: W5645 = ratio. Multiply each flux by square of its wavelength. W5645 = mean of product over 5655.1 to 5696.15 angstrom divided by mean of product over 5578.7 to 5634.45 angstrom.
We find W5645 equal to 1.04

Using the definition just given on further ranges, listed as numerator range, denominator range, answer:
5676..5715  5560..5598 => 1.08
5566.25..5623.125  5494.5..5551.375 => 0.98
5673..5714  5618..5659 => 1.16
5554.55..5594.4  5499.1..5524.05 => 0.94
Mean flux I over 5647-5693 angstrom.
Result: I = 8.55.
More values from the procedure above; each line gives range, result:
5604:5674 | 8.18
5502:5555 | 9.23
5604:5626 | 8.69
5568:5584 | 8.75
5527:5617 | 8.85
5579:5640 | 8.3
